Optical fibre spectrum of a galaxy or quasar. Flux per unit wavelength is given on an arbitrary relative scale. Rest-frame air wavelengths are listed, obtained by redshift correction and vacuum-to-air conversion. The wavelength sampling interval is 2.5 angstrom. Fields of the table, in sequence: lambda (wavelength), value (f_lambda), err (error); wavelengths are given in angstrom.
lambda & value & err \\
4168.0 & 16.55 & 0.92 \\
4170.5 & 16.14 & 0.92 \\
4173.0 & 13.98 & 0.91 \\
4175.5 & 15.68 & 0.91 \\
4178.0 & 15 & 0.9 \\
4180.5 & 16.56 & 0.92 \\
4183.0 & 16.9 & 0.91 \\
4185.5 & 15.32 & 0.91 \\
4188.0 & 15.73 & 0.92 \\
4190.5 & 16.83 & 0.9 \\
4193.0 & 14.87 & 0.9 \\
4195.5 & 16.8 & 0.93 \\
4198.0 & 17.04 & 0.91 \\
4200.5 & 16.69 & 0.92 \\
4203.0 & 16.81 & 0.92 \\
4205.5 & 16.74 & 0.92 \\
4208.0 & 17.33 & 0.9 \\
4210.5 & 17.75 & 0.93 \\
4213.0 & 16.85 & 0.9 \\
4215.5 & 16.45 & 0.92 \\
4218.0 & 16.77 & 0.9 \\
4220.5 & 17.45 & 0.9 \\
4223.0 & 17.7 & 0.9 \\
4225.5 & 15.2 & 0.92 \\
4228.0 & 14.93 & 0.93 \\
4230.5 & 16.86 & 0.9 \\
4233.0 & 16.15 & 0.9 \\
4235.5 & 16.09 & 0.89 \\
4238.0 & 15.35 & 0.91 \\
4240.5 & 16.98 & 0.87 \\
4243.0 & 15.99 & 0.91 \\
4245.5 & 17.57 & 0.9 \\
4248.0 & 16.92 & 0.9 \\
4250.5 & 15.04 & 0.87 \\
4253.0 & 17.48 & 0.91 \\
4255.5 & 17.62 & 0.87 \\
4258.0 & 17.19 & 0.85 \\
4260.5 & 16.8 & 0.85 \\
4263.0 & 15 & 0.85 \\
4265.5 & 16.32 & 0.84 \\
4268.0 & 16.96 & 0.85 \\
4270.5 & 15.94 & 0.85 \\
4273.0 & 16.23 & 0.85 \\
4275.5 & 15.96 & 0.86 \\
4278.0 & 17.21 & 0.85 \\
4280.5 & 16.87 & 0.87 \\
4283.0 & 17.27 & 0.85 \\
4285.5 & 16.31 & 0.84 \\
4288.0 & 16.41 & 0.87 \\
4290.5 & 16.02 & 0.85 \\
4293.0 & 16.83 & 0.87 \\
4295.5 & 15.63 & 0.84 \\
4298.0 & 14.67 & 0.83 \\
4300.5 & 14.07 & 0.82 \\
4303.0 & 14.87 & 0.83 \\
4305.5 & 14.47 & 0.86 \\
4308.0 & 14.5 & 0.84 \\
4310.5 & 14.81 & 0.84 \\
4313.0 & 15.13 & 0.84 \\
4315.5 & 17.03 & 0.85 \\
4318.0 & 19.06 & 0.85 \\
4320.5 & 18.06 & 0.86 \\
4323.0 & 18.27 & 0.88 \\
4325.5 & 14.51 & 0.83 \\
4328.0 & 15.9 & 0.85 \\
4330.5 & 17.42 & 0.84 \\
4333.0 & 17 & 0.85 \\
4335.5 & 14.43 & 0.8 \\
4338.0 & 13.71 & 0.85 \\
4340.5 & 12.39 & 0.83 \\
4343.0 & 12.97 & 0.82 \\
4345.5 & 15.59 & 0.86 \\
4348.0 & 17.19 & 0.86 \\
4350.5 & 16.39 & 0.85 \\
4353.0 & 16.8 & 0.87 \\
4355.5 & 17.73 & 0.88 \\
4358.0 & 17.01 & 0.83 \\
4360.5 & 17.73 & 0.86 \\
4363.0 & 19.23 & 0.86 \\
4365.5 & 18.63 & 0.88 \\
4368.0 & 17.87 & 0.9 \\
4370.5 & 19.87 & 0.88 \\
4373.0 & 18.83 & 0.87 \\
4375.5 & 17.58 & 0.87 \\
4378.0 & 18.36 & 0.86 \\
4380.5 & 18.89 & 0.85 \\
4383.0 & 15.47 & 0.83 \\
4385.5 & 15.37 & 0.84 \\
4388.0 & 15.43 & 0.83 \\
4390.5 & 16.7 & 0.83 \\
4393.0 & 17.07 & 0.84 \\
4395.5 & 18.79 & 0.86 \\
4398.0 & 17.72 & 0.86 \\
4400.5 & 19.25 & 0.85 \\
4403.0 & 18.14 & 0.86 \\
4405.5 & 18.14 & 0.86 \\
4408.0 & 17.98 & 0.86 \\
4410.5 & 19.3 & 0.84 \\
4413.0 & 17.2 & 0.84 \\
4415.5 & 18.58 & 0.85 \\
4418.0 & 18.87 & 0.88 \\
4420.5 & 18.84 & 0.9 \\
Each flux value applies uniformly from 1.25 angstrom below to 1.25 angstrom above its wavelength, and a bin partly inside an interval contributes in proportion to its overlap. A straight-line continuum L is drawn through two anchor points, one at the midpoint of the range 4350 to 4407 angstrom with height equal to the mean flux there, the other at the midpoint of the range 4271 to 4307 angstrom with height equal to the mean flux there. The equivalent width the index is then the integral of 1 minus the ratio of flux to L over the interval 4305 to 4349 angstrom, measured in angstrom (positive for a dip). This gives 2.5 angstrom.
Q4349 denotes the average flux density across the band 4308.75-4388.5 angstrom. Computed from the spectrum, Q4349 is 16.7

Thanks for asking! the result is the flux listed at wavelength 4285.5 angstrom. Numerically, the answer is 16.31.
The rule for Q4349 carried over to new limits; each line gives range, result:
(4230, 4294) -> 16.5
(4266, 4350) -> 15.9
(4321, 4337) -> 16.3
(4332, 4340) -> 14.7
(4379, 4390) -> 16.4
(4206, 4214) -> 17.3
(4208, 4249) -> 16.6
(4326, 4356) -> 15.5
